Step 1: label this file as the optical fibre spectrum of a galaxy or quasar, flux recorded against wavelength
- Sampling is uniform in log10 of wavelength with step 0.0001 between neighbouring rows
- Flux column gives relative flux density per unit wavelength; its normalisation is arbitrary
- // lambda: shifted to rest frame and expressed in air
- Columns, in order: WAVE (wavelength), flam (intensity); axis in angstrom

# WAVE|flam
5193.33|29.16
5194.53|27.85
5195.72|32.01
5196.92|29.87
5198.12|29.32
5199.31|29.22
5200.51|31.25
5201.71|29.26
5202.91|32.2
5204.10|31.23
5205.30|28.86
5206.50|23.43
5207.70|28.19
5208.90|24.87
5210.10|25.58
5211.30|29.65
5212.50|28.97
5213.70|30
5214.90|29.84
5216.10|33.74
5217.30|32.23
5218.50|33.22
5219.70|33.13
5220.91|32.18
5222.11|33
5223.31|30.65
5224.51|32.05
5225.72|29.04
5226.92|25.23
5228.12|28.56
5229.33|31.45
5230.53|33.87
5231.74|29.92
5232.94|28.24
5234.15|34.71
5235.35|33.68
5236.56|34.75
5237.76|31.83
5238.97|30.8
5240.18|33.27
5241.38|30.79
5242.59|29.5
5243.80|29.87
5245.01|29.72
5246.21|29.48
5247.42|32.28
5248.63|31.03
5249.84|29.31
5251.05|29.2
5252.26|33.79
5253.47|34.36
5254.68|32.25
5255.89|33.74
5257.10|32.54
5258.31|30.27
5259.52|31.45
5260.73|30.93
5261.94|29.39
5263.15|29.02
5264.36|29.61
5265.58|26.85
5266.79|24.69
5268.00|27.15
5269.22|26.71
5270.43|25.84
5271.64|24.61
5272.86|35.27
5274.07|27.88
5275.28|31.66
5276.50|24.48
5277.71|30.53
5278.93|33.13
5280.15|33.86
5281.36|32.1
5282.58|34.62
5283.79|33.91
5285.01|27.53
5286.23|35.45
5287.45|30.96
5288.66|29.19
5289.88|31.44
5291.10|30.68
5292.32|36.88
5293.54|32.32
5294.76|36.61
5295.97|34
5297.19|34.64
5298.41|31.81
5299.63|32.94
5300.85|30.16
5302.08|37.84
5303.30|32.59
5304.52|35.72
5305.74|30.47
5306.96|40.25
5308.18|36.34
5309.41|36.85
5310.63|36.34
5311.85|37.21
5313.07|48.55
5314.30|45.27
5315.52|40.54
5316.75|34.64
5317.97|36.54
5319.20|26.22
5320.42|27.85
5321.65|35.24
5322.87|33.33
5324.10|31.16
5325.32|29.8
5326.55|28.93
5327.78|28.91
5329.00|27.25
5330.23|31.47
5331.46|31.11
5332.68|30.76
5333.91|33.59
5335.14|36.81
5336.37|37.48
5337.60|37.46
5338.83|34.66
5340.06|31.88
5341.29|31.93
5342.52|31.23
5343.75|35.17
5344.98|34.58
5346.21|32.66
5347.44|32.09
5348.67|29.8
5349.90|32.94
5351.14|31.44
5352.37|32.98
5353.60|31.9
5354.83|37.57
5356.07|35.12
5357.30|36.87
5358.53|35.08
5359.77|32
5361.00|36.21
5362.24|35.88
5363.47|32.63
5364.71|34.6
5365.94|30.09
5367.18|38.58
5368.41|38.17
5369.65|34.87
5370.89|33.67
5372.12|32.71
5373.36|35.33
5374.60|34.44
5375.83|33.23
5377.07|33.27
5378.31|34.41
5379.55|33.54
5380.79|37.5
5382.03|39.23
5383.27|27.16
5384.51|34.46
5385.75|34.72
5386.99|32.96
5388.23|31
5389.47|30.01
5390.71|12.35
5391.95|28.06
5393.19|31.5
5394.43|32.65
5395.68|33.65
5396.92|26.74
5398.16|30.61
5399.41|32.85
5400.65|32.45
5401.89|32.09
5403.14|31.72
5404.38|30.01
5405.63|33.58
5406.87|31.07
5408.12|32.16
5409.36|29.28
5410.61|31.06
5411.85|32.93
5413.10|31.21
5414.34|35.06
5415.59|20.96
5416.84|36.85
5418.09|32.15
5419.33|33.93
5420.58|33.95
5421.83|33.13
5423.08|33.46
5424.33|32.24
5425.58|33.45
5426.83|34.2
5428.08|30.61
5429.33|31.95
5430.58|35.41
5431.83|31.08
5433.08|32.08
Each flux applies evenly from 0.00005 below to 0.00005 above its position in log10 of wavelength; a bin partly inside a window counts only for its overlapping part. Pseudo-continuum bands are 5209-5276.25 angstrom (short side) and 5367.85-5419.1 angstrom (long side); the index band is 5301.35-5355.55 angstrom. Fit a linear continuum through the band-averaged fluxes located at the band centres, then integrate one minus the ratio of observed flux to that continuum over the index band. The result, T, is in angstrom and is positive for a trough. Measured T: -4.7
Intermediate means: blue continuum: 30.4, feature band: 34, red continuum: 32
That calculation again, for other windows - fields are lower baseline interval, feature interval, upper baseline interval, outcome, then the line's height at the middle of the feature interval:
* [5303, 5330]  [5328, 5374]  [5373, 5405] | -0.7 angstrom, 33.2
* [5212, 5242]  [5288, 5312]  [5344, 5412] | -1.6 angstrom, 32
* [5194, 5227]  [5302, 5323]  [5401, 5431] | -3.5 angstrom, 31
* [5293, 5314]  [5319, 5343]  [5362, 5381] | 2.2 angstrom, 35.2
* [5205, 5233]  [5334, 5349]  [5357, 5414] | -1.0 angstrom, 31.9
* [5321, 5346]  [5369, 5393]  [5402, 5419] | -0.3 angstrom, 31.9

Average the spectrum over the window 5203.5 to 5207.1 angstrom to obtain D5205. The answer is 27.9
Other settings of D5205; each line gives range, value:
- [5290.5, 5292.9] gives 33.7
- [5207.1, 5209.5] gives 26.5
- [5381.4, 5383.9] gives 33.2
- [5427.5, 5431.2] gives 32.7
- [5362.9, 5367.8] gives 34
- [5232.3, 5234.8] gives 31.6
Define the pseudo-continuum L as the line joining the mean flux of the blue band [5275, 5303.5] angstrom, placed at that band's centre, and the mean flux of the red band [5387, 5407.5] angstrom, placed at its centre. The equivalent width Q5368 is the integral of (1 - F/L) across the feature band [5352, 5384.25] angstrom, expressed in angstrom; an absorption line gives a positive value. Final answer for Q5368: -3.95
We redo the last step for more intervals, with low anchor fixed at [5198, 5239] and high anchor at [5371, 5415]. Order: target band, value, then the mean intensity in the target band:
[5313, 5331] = -1.1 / 33.2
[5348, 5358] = -0.6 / 33.6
